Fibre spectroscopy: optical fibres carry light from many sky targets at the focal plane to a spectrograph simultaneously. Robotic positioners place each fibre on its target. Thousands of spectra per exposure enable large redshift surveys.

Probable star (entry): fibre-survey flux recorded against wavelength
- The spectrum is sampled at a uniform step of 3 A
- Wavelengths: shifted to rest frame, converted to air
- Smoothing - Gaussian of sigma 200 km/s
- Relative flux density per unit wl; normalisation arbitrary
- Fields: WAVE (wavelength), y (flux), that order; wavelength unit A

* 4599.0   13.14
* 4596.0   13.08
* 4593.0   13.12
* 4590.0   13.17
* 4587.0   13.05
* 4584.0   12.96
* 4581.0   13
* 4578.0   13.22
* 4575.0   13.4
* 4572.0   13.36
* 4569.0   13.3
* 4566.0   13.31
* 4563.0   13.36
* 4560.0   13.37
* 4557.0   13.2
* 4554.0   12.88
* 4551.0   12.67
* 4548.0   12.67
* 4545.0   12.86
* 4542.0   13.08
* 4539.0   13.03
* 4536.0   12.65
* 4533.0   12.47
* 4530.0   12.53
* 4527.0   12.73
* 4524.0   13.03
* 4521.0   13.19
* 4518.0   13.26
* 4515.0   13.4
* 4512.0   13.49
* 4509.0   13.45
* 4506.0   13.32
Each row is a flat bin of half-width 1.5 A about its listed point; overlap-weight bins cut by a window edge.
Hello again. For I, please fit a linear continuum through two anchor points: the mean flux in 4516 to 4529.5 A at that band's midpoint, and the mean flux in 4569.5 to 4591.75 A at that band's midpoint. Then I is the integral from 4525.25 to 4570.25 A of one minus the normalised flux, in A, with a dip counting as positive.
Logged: 0.5 A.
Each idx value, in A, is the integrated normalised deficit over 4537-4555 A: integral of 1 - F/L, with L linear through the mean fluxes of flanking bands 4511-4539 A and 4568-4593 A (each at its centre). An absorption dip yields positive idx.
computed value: 0.3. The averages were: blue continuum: 13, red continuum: 13.2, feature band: 12.9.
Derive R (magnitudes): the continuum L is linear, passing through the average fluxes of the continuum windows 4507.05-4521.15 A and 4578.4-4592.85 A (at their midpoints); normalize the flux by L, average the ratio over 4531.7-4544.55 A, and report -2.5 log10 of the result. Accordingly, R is 0.04 mag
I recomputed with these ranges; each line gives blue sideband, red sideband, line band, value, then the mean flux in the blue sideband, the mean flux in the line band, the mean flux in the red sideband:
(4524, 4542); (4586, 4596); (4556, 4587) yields -0.6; 12.7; 13.2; 13.1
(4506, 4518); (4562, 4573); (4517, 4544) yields 1.0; 13.4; 12.9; 13.3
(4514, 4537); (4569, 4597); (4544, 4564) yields 0.1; 12.9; 13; 13.2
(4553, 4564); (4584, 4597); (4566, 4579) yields -0.2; 13.2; 13.3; 13.1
